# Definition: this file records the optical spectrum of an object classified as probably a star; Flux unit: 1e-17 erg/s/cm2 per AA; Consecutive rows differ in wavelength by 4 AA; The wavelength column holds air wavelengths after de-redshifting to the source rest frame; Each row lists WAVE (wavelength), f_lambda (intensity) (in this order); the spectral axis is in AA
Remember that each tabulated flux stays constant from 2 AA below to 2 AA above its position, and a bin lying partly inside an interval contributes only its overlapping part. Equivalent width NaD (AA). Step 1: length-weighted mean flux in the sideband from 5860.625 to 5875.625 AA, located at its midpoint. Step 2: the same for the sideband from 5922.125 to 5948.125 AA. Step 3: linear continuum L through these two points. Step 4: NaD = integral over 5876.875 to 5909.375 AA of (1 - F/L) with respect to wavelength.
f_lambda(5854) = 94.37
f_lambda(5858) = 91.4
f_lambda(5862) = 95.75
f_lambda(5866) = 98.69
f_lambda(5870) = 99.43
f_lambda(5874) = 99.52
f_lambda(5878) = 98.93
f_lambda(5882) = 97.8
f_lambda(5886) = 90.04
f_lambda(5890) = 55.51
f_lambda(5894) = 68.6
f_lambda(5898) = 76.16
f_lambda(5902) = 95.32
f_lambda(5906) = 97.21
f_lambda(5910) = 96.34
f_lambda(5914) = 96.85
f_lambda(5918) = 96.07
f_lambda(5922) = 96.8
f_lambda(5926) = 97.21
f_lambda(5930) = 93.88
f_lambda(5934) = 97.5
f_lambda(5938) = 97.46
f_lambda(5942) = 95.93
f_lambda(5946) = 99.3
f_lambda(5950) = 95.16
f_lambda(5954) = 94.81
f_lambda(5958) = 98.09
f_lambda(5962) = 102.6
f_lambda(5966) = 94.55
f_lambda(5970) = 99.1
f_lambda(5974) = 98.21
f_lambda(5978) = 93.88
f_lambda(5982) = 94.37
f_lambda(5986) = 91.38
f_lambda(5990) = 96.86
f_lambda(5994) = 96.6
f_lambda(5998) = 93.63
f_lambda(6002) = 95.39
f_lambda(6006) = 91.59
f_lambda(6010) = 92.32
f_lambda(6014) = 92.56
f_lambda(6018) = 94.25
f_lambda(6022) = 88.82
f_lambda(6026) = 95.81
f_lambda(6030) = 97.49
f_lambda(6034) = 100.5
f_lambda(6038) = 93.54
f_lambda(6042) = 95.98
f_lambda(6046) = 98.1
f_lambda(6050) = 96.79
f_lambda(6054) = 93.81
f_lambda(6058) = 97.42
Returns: 4.2 AA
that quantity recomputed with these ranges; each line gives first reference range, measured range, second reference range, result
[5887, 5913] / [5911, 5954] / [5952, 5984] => -3.5 AA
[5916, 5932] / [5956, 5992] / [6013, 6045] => -0.4 AA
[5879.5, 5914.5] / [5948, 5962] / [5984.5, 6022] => -1.1 AA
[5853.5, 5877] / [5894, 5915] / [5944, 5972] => 1.6 AA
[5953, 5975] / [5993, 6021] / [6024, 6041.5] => 1.1 AA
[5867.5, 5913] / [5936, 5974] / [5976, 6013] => -2.2 AA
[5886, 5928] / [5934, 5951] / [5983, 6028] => -1.4 AA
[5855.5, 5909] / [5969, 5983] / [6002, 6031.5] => -0.6 AA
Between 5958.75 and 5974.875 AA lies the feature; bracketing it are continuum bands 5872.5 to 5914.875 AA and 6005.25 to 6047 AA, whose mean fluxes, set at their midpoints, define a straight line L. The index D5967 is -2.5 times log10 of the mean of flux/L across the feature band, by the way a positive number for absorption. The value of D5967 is -0.08 mag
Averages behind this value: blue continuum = 88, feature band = 98.6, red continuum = 94.6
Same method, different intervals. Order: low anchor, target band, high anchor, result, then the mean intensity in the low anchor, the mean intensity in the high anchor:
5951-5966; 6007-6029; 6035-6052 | 0.044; 97.8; 96.4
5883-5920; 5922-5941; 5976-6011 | -0.092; 86.1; 94.1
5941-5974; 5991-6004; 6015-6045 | 0.010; 97.5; 95.2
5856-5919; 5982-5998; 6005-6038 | -0.015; 90.8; 94.2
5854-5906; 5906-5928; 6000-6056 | -0.069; 89.5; 94.8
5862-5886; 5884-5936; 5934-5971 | 0.100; 97.9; 97.4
